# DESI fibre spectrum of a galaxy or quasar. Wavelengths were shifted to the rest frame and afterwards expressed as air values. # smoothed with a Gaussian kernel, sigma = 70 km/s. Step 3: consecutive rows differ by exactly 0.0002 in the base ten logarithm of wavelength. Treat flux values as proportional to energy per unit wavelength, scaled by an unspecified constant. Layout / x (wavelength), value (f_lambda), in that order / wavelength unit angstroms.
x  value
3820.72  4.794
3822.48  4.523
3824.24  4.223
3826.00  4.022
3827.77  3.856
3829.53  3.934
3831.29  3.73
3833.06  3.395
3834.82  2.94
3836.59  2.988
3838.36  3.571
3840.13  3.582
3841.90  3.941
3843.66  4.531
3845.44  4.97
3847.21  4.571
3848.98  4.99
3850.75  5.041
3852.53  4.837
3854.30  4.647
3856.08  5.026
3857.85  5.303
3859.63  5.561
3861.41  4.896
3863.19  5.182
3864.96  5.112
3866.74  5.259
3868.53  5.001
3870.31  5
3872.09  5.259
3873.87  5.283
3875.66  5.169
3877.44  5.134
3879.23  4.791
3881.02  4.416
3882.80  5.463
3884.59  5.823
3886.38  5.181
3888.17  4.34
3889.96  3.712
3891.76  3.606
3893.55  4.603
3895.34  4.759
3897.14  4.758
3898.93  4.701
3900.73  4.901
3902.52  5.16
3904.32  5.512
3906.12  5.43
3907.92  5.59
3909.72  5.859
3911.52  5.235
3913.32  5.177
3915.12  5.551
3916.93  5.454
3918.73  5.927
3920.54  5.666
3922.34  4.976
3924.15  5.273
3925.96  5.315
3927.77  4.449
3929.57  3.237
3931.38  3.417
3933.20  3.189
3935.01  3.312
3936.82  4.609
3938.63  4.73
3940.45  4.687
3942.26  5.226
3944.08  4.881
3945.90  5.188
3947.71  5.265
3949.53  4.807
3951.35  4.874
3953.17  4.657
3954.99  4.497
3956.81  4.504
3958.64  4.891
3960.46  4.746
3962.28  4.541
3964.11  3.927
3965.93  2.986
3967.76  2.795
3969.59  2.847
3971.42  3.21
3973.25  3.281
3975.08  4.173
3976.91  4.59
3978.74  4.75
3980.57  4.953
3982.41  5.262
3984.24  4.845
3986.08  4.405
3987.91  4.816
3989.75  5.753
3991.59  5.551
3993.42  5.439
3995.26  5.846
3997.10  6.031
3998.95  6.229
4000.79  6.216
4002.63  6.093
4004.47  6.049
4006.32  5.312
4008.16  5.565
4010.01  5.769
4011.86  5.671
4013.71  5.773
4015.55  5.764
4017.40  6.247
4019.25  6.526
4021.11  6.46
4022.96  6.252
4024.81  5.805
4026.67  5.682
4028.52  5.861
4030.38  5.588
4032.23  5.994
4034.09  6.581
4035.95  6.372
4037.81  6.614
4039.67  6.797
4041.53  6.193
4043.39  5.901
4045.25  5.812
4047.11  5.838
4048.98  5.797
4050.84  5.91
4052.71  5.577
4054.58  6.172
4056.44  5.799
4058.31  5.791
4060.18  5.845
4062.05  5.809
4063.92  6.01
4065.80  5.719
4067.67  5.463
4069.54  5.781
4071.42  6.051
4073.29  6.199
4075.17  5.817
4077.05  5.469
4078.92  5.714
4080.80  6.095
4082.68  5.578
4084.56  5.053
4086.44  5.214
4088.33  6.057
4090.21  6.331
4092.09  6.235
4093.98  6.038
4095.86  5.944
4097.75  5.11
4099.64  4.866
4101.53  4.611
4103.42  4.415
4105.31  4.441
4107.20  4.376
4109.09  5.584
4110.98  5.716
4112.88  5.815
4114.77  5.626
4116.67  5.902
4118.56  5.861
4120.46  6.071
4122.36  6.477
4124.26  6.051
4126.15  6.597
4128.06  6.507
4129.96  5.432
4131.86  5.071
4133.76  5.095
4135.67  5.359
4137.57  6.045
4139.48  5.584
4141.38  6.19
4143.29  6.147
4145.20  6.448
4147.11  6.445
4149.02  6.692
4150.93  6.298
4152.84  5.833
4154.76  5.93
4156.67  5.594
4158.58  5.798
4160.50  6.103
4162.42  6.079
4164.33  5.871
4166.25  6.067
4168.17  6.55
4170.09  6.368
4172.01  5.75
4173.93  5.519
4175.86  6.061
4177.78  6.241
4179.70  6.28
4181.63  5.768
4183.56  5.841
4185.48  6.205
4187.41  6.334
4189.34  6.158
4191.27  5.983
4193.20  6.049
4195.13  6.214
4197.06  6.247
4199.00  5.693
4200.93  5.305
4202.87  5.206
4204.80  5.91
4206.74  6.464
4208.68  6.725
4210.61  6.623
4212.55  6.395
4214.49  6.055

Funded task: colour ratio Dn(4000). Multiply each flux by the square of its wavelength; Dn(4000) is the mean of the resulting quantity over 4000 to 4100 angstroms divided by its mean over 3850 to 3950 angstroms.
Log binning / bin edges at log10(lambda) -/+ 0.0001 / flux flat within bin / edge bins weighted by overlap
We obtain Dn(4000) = 1.29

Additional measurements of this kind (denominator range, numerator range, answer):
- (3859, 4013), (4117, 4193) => 1.37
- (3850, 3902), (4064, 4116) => 1.25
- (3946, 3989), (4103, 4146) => 1.42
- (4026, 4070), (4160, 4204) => 1.07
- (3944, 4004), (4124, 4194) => 1.38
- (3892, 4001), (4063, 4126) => 1.27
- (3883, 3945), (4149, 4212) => 1.43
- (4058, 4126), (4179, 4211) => 1.12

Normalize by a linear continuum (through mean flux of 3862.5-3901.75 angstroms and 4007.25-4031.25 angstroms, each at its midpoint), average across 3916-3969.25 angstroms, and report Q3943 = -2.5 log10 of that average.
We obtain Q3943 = 0.176 mag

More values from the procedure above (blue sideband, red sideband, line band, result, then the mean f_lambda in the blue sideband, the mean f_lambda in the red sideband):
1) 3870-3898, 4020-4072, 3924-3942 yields 0.22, 4.83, 5.98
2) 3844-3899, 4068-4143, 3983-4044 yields -0.10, 4.91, 5.65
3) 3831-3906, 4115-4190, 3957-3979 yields 0.31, 4.7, 6.01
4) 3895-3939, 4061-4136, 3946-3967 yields 0.12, 4.89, 5.64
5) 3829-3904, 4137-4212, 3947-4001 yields 0.11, 4.66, 6.07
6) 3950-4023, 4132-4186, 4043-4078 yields -0.07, 5.04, 5.99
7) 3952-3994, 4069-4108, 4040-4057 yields -0.16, 4.41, 5.49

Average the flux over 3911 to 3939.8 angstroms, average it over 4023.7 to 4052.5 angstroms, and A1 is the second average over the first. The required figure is 1.3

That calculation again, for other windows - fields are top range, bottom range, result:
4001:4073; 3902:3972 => 1.28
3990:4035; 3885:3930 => 1.18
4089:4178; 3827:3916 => 1.22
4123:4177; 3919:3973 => 1.37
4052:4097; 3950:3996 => 1.30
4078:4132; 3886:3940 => 1.18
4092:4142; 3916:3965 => 1.19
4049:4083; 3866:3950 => 1.19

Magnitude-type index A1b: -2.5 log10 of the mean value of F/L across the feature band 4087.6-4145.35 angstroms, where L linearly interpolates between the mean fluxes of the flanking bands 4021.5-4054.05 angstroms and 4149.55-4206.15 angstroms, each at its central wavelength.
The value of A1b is 0.06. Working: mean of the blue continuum 6.04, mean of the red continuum 5.98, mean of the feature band 5.67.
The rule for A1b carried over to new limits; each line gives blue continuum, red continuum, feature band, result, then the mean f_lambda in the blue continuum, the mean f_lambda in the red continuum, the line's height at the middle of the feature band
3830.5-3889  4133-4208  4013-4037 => -0.13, 4.7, 6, 5.39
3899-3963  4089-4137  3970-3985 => 0.17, 4.88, 5.59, 5.06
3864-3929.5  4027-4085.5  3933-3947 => 0.16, 5.06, 5.91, 5.29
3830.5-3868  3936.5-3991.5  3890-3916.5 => -0.12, 4.49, 4.5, 4.5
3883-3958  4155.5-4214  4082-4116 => 0.05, 4.84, 6.05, 5.65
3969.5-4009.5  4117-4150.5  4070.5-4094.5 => -0.03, 5.11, 6.01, 5.69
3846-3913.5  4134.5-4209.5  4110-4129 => -0.04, 5.01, 6.03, 5.85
